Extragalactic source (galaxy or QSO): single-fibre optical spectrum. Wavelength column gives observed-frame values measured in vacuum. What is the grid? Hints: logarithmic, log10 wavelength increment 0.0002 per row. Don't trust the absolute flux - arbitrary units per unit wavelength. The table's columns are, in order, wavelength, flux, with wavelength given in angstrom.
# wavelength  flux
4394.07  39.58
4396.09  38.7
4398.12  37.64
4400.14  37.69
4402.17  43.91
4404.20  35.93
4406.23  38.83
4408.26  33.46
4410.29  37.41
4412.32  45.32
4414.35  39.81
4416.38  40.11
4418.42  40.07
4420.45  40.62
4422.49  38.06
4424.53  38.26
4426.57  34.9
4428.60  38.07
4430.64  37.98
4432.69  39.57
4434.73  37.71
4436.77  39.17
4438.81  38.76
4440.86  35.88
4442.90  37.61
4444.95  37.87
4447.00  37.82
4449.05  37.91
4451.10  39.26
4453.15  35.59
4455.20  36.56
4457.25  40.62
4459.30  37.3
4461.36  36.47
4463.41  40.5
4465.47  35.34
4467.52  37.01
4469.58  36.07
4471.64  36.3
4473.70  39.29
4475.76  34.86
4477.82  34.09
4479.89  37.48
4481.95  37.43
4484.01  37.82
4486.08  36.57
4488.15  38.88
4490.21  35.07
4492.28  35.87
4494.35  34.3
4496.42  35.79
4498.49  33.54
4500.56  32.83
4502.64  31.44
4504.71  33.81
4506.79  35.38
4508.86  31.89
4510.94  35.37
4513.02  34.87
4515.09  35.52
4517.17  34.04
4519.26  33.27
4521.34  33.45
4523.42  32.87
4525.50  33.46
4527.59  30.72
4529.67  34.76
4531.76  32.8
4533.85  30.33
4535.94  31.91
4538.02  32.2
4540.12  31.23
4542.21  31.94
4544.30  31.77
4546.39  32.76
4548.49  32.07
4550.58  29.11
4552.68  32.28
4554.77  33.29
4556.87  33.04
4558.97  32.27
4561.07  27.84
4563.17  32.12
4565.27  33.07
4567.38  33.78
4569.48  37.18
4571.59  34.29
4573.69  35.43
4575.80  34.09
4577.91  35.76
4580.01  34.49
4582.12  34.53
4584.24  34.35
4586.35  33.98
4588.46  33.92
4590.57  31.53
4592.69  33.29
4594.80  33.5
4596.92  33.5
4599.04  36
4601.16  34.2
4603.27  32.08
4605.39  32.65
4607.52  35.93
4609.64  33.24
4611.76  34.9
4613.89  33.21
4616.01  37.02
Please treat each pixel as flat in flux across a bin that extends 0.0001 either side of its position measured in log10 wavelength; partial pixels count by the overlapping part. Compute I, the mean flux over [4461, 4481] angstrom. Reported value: 36.8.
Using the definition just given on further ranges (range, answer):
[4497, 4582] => 33.1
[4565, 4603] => 34.3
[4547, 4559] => 32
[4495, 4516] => 34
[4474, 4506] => 35.4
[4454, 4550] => 34.7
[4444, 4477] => 37.4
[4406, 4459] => 38.3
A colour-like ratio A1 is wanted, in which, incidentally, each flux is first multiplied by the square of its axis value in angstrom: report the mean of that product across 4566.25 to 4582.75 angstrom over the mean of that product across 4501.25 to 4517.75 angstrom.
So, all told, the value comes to 1.06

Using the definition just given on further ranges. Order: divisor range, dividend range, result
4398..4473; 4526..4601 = 0.92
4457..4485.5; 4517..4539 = 0.90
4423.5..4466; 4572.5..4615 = 0.96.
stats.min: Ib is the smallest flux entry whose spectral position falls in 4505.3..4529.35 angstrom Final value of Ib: 30.72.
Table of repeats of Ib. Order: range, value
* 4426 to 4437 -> 34.9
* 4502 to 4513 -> 31.44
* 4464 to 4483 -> 34.09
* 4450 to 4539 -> 30.33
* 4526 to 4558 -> 29.11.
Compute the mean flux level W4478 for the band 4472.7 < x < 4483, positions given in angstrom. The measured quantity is 36.6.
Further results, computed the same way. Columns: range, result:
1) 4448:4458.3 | 38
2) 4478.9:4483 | 37.5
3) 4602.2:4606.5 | 32.4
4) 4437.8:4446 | 37.5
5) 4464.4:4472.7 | 36.2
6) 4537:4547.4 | 32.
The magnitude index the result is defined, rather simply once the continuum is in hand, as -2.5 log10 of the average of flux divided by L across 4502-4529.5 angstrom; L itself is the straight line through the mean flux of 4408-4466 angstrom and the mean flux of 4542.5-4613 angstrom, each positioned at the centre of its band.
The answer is 0.06 mag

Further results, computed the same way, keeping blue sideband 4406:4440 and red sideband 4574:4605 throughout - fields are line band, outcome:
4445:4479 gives 0.01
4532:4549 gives 0.11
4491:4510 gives 0.08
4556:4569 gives 0.08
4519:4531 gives 0.09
